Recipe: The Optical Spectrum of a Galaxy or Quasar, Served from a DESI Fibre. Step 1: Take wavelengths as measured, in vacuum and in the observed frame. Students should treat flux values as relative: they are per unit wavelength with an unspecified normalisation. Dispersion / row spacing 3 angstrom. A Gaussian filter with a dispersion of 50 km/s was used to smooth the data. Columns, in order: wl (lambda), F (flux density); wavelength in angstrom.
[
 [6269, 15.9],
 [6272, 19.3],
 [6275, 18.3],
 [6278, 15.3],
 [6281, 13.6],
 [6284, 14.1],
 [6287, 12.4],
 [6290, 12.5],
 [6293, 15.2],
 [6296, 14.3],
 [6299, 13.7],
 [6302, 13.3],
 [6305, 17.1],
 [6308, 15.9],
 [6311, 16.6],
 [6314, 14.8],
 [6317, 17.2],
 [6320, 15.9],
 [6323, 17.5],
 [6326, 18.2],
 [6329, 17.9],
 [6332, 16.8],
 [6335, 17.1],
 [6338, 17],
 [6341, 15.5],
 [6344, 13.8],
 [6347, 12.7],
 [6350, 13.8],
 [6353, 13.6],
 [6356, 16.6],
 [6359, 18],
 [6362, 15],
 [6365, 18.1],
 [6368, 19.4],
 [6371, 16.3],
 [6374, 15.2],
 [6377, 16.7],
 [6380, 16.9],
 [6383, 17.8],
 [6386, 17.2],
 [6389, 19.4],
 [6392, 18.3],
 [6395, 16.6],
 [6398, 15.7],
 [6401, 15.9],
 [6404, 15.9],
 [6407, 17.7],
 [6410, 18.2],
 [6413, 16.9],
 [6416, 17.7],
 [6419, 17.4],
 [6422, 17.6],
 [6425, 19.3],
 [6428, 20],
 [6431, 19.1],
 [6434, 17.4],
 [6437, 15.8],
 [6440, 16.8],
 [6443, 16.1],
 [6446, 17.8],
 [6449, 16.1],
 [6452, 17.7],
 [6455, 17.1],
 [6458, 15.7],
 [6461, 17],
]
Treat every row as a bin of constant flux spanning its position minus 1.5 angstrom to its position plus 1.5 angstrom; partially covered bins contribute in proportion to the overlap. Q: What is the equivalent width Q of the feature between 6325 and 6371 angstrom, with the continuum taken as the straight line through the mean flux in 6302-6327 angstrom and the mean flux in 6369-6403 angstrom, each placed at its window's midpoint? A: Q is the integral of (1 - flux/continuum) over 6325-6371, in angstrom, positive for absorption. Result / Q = 1.2 angstrom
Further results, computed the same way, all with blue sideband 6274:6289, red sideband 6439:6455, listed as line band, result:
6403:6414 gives -0.59 angstrom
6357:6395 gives -3.38 angstrom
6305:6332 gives -3.03 angstrom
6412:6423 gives -0.61 angstrom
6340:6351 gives 1.12 angstrom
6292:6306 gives 0.17 angstrom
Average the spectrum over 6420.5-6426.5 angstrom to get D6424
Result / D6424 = 18.5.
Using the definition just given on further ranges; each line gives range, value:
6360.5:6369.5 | 17.5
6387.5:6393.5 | 18.8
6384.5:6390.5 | 18.3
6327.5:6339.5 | 17.2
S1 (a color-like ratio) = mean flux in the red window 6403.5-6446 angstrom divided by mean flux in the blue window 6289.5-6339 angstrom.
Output 1.10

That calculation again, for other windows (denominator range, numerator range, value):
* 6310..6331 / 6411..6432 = 1.08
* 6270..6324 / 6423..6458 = 1.14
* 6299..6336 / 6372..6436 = 1.06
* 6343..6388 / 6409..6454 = 1.09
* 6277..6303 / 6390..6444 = 1.26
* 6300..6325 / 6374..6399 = 1.07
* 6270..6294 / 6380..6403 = 1.14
